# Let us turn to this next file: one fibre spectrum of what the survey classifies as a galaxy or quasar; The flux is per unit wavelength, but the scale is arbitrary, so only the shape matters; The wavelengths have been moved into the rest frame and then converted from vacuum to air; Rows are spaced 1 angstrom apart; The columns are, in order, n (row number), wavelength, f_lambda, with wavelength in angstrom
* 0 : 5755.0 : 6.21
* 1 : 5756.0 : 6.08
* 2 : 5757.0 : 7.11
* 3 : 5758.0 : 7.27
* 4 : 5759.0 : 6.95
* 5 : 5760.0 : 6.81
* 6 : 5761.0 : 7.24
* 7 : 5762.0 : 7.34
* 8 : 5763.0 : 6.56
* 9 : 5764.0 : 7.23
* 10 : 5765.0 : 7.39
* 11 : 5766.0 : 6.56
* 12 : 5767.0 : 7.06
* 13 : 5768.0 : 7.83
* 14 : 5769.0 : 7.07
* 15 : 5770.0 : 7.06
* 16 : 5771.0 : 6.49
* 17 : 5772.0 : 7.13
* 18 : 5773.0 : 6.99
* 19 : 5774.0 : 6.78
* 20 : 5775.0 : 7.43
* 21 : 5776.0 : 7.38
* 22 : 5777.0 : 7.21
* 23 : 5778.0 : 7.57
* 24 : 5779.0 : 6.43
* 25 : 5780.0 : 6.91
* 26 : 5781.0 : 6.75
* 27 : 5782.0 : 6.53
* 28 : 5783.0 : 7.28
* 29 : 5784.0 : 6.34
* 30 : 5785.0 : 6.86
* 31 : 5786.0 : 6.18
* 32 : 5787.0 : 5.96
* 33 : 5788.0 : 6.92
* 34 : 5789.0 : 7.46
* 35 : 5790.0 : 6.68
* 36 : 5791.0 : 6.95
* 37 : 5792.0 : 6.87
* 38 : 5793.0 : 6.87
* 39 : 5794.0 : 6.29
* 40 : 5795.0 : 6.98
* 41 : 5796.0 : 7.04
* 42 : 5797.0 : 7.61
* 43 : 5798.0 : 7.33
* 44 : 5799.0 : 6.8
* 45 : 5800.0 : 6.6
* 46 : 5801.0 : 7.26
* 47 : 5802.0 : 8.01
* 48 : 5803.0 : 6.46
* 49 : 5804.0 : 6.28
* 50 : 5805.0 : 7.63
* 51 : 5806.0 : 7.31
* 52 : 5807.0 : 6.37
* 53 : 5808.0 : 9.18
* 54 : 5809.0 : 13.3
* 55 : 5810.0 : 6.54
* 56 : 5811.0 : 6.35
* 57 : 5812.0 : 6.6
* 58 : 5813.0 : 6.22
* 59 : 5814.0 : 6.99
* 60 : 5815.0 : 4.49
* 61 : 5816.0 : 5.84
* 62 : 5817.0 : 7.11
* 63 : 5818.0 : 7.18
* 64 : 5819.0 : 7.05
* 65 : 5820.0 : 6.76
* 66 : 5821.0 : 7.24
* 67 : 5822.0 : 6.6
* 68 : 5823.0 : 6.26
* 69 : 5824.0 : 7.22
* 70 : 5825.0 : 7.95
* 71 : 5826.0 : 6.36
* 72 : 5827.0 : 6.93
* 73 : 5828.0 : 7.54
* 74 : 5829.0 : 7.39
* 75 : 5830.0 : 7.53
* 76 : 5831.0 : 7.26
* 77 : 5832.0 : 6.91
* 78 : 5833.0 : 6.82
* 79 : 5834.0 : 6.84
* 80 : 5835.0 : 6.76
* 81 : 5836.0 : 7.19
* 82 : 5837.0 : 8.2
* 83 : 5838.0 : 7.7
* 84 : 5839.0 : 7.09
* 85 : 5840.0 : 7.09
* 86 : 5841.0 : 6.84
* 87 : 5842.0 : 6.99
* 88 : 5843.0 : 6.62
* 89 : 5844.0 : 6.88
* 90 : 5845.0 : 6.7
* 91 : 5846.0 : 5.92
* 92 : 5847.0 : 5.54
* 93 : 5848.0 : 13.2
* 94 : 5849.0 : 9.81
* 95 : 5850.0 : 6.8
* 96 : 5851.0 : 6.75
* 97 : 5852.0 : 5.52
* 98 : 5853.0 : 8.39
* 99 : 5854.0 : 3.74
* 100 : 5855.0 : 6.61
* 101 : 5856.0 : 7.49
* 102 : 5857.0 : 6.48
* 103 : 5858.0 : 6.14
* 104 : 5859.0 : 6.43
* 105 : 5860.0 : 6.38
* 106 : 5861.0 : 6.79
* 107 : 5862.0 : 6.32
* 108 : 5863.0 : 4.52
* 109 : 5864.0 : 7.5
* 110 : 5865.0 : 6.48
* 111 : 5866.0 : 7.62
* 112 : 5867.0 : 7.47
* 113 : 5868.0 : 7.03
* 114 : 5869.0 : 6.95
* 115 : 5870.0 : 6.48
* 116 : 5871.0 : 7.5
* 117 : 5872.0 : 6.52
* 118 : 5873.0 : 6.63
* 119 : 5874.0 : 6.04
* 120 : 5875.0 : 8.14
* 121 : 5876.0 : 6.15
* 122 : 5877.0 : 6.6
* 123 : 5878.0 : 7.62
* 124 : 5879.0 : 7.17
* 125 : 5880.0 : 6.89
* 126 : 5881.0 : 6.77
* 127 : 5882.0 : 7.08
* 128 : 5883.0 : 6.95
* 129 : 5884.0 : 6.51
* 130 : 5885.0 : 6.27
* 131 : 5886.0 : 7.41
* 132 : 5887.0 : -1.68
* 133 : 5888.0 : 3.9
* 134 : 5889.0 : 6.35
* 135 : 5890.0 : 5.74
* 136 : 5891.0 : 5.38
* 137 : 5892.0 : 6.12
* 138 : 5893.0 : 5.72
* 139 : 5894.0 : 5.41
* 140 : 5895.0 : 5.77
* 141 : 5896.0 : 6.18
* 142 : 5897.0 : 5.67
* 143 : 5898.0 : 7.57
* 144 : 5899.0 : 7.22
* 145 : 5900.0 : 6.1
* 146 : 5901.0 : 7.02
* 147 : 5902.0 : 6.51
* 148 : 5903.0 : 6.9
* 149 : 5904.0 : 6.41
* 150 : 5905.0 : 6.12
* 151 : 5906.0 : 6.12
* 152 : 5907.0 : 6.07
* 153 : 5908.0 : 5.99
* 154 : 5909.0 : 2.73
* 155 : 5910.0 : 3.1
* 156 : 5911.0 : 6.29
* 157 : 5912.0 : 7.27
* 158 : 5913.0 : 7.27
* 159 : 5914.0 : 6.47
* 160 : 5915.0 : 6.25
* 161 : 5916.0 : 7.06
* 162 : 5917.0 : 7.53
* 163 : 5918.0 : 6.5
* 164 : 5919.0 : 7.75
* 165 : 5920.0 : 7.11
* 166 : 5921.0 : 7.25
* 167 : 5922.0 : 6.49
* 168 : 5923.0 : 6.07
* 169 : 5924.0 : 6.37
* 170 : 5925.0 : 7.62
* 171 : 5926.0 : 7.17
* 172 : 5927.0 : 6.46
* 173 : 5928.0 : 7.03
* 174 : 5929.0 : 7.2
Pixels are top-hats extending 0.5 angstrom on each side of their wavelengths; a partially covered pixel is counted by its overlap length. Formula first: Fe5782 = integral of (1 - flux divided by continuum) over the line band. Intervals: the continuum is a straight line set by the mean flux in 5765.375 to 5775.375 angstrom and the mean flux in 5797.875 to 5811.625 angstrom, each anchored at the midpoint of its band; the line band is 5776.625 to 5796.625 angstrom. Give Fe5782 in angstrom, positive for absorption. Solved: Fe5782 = 1.3 angstrom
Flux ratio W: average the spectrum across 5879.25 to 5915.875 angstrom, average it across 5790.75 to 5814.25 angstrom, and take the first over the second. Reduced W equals 0.8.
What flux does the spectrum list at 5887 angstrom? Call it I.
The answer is -1.68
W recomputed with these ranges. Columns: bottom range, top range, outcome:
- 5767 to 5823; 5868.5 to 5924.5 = 0.90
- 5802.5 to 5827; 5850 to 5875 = 0.94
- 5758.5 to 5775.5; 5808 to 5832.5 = 1.01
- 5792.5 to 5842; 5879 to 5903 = 0.84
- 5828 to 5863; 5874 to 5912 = 0.86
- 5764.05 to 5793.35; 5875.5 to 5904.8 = 0.88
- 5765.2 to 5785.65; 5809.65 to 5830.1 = 0.97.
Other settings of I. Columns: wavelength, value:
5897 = 5.67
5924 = 6.37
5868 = 7.03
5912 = 7.27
